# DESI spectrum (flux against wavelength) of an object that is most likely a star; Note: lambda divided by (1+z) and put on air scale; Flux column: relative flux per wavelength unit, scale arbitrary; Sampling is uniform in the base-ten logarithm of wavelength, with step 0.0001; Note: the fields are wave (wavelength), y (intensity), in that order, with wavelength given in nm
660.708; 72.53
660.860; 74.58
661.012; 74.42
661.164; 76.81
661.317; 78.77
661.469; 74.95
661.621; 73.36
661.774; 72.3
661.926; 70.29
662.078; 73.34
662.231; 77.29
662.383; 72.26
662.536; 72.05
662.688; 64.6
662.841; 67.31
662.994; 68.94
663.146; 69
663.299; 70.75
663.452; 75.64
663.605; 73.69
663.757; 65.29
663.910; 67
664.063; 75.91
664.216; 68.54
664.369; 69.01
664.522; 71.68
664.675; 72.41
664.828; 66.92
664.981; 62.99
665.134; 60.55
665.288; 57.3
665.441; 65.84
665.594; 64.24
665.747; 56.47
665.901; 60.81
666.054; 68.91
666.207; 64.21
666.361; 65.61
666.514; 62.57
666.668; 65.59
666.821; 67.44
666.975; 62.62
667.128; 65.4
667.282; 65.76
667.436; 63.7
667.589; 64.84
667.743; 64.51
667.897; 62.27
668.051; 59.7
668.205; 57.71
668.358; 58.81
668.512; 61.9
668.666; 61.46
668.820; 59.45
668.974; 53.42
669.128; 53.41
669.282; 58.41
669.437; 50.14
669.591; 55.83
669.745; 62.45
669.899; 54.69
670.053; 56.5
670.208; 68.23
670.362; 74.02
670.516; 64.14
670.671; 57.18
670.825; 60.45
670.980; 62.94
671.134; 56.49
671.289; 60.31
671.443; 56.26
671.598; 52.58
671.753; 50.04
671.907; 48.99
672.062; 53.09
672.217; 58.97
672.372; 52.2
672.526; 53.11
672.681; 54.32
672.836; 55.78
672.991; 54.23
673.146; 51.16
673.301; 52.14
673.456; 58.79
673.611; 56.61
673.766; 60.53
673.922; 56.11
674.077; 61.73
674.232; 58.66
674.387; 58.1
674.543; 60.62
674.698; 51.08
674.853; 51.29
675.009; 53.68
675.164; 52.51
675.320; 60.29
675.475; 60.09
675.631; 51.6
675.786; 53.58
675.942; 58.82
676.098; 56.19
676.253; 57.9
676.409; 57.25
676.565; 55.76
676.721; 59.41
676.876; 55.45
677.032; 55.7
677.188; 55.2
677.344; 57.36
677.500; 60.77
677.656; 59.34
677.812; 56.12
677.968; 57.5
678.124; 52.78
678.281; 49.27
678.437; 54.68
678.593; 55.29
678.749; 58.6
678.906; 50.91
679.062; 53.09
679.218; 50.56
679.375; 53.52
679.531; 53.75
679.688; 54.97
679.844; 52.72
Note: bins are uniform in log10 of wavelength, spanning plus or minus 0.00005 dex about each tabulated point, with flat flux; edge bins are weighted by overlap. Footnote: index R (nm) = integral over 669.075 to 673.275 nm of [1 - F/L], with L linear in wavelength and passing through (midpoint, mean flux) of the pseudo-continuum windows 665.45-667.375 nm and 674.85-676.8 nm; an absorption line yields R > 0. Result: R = 0.232 nm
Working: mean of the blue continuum 64.2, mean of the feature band 56.8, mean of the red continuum 56.2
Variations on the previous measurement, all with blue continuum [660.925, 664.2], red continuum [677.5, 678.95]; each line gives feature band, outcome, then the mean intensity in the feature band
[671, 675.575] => 0.38 nm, 55.6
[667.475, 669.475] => 0.20 nm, 59.2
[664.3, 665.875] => 0.11 nm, 64.6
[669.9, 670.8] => 0.01 nm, 63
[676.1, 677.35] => 0.01 nm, 56.7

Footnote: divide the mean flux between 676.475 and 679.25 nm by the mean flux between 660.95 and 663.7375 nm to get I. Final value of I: 0.8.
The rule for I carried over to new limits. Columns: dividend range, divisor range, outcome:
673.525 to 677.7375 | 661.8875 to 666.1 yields 0.83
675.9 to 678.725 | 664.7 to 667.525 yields 0.88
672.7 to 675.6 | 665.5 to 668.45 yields 0.89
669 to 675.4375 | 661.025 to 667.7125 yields 0.83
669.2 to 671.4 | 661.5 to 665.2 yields 0.86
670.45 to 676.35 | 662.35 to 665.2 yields 0.81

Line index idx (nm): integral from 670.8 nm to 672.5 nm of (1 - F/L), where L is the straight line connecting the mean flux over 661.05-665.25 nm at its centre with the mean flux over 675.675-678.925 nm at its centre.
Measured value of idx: 0.18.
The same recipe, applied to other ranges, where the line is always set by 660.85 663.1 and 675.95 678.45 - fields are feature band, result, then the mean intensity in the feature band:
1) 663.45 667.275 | 0.17 nm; 66.1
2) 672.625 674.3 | 0.11 nm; 56.4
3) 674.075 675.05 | 0.05 nm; 56.1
